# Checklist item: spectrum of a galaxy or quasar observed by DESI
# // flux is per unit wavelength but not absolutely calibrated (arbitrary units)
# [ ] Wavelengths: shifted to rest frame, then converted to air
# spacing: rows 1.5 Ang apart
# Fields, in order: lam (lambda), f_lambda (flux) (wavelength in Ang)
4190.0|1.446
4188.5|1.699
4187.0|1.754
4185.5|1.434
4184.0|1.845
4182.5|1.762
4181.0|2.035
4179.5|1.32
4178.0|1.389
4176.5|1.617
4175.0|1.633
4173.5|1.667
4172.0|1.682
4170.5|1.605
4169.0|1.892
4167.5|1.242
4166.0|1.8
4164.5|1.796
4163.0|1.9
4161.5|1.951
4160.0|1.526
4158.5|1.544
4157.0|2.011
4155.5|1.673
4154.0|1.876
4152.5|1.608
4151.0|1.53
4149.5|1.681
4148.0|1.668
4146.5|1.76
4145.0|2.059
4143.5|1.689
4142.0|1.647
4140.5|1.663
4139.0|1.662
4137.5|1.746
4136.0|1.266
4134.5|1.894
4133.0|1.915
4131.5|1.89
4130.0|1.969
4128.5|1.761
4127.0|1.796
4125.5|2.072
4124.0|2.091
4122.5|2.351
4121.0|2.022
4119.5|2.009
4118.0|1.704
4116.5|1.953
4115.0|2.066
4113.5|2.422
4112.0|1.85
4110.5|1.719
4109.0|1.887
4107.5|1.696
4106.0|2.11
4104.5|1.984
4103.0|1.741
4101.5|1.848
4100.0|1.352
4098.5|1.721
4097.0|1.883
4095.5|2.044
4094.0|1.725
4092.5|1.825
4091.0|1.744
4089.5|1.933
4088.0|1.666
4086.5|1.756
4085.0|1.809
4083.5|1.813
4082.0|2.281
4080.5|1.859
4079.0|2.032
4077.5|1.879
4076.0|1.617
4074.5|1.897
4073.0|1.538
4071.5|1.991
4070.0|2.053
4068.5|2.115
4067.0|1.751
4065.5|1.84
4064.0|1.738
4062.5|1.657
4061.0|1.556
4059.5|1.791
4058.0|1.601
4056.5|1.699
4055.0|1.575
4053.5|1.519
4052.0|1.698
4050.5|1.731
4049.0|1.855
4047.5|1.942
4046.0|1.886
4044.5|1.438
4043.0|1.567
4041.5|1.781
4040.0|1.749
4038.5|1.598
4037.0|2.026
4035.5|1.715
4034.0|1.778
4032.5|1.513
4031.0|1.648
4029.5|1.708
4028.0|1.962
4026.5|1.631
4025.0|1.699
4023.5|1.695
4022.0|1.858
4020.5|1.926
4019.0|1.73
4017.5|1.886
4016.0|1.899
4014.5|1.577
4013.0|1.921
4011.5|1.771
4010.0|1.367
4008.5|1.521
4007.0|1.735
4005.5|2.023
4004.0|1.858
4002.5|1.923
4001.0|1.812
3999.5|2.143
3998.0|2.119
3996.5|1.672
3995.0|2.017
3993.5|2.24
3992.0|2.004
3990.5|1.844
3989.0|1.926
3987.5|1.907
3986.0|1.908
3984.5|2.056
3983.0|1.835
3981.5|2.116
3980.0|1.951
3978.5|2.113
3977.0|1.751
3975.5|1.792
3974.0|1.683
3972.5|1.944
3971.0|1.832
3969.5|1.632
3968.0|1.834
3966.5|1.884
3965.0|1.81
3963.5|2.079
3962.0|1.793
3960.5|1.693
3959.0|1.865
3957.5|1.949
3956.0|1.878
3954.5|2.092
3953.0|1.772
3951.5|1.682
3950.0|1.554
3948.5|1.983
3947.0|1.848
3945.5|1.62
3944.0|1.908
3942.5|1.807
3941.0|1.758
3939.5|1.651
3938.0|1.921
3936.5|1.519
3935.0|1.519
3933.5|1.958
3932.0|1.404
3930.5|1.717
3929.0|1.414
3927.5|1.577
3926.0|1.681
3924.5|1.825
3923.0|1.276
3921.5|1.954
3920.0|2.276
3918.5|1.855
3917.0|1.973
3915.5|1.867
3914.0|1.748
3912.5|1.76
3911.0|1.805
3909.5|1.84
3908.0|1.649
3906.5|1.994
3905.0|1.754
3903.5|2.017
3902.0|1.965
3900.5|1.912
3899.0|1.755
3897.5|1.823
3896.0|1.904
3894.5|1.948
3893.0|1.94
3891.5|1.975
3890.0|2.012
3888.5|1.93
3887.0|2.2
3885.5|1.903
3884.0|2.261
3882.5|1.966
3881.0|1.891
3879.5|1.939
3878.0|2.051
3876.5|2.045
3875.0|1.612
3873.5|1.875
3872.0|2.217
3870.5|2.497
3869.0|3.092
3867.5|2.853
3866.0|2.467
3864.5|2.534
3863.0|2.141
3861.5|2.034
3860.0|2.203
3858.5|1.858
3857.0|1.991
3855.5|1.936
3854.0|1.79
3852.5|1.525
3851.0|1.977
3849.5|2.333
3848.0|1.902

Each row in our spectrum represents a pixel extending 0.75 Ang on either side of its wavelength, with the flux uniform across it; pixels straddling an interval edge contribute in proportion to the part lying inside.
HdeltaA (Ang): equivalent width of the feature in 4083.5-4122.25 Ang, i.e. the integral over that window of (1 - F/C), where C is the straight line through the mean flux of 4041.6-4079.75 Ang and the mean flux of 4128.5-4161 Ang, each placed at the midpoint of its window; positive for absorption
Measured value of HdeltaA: -2.7 Ang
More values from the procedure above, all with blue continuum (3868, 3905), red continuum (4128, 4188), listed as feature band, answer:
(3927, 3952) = 3.4 Ang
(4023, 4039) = 1.1 Ang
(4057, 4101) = -0.2 Ang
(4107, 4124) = -2.1 Ang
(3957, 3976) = 1.0 Ang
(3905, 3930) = 2.7 Ang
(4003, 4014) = 0.8 Ang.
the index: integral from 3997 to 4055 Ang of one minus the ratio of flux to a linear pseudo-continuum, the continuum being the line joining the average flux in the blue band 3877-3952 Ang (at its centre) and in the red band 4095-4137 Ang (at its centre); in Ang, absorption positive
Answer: 3.07 Ang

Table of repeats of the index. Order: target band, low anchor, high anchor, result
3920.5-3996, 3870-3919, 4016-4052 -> 1.36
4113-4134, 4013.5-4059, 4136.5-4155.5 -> -3.46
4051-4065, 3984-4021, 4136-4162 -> 1.20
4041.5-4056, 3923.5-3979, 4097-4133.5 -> 1.26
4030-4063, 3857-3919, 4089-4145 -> 3.68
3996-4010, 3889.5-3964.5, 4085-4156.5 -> -0.21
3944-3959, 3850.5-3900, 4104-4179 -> 1.22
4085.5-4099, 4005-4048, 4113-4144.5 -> 0.14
